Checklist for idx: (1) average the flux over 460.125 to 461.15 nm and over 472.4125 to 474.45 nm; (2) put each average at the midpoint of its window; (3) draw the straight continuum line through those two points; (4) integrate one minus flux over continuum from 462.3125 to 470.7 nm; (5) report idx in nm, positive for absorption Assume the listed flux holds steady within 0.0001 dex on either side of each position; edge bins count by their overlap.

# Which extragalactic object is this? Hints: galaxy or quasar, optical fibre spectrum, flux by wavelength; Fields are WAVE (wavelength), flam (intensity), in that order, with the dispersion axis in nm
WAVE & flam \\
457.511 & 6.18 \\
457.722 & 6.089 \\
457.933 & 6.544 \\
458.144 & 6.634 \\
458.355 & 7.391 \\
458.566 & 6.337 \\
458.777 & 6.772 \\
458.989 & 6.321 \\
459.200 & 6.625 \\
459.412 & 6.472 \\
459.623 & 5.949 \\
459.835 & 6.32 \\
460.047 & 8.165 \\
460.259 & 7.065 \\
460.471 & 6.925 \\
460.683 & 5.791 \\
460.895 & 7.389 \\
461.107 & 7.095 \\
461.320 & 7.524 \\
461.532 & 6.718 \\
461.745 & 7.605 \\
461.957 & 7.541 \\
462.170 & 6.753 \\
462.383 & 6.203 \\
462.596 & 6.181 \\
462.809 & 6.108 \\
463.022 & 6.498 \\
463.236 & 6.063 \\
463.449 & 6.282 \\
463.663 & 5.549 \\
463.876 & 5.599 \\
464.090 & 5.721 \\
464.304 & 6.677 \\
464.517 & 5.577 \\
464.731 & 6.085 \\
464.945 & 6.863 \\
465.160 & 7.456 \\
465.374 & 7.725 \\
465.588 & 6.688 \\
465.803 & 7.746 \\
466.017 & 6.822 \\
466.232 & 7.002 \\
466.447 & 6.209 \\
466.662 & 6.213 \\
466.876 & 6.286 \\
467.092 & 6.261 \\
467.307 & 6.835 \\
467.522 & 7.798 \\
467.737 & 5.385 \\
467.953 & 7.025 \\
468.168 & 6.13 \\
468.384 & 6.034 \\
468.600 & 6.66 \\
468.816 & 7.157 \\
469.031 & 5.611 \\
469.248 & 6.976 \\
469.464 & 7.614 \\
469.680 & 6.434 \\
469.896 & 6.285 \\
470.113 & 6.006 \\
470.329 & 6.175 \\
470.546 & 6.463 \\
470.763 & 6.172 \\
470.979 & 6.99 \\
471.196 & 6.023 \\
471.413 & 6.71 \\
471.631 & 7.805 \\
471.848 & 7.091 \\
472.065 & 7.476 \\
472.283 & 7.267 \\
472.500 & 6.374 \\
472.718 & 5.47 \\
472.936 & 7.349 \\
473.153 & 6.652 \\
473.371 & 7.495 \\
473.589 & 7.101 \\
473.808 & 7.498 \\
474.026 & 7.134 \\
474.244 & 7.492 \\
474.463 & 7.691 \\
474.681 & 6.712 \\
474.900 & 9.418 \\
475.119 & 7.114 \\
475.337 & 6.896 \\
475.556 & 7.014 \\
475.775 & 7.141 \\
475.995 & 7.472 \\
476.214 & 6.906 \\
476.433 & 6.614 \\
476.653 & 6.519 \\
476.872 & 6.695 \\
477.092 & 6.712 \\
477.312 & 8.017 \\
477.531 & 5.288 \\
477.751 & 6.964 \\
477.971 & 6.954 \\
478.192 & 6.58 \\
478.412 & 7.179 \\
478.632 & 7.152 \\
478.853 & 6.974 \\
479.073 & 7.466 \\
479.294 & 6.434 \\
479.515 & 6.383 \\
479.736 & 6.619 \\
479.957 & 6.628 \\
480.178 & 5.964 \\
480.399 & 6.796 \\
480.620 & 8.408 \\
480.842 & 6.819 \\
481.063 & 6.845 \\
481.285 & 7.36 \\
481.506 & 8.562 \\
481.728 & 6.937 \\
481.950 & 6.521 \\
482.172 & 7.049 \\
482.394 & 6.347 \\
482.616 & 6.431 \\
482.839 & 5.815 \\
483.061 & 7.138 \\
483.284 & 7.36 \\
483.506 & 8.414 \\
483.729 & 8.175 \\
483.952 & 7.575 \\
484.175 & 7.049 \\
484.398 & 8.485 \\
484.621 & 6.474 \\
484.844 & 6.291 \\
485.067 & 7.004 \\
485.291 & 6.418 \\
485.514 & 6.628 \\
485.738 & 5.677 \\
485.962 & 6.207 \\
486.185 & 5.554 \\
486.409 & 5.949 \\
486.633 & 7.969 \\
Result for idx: 0.55 nm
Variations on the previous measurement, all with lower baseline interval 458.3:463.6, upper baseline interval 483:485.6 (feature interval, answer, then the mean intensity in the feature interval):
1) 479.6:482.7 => 0.10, 6.95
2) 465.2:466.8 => -0.02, 6.93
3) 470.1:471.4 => 0.11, 6.36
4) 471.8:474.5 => -0.03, 7.07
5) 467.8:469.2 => 0.09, 6.42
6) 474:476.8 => -0.07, 7.24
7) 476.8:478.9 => 0.08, 6.85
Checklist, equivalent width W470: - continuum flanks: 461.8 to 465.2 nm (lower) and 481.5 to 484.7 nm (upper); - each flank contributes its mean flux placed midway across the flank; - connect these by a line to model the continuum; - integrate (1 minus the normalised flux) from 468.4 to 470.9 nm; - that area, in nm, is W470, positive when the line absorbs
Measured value 0.04 nm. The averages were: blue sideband 6.32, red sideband 7.18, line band 6.49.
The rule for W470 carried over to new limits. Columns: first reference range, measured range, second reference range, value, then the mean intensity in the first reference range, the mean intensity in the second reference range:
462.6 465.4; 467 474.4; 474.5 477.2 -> 0.01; 6.28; 7.12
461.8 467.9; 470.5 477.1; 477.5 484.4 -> -0.22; 6.52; 7.02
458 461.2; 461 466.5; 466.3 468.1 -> -0.01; 6.75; 6.51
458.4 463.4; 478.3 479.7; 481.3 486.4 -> -0.01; 6.72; 6.9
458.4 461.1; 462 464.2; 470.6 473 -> 0.19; 6.71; 6.77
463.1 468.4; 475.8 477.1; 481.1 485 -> 0.01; 6.49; 7.17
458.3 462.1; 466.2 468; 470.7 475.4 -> 0.12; 6.88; 7.1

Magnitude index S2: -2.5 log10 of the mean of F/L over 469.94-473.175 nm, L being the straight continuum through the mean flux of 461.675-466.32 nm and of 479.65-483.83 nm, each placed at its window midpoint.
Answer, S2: 0.019 mag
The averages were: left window 6.57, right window 7.06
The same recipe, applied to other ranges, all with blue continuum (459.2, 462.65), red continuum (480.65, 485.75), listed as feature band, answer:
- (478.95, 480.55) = 0.06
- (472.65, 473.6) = 0.02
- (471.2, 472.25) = -0.03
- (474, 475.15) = -0.10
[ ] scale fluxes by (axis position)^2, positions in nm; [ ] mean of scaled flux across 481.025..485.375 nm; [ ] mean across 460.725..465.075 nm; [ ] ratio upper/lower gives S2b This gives 1.20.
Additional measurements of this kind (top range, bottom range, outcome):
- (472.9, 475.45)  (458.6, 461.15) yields 1.17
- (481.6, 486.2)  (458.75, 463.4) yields 1.13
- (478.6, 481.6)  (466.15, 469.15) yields 1.14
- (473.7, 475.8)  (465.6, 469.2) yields 1.16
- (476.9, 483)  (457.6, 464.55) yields 1.13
